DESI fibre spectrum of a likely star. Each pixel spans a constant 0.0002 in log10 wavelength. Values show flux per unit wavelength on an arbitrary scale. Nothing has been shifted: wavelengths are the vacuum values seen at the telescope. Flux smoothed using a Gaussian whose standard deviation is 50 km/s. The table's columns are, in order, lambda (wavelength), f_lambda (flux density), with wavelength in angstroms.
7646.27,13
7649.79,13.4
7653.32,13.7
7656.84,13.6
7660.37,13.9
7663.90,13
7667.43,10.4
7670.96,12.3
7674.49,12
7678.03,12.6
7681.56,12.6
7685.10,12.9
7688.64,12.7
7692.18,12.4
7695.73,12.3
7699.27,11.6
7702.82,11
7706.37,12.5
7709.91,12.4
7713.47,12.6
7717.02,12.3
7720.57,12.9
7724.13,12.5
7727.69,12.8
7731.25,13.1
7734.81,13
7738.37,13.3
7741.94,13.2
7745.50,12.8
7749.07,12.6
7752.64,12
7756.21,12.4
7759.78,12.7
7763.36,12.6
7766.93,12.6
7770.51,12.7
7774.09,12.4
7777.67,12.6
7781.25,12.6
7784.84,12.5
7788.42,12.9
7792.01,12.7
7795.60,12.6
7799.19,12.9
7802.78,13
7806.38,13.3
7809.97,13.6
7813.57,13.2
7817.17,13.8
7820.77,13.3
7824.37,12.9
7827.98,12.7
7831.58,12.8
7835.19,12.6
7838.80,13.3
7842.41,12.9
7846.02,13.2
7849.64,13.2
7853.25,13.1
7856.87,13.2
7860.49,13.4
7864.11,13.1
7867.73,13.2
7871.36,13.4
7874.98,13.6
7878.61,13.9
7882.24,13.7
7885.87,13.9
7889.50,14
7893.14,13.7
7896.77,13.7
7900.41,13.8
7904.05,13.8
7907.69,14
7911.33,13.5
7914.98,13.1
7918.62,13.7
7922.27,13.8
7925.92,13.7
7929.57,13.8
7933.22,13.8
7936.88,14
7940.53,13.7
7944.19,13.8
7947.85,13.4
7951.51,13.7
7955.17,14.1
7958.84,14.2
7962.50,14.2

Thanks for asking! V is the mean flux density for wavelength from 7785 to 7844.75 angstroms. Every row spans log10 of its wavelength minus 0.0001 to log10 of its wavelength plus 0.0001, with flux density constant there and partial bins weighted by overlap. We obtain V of 13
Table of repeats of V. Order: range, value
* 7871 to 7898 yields 13.8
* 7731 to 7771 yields 12.7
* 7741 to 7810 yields 12.7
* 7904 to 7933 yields 13.7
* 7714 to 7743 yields 12.9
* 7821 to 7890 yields 13.3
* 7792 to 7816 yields 13.1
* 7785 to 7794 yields 12.7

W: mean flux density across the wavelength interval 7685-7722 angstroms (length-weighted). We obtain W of 12.3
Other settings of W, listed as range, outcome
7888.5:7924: 13.7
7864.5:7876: 13.4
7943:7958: 13.8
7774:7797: 12.6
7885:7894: 13.9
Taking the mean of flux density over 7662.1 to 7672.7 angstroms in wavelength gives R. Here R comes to 11.9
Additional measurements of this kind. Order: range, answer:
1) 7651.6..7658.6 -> 13.7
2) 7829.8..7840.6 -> 12.9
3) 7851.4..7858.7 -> 13.2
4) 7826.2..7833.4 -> 12.8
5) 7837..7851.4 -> 13.1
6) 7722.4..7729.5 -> 12.6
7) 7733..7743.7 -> 13.2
